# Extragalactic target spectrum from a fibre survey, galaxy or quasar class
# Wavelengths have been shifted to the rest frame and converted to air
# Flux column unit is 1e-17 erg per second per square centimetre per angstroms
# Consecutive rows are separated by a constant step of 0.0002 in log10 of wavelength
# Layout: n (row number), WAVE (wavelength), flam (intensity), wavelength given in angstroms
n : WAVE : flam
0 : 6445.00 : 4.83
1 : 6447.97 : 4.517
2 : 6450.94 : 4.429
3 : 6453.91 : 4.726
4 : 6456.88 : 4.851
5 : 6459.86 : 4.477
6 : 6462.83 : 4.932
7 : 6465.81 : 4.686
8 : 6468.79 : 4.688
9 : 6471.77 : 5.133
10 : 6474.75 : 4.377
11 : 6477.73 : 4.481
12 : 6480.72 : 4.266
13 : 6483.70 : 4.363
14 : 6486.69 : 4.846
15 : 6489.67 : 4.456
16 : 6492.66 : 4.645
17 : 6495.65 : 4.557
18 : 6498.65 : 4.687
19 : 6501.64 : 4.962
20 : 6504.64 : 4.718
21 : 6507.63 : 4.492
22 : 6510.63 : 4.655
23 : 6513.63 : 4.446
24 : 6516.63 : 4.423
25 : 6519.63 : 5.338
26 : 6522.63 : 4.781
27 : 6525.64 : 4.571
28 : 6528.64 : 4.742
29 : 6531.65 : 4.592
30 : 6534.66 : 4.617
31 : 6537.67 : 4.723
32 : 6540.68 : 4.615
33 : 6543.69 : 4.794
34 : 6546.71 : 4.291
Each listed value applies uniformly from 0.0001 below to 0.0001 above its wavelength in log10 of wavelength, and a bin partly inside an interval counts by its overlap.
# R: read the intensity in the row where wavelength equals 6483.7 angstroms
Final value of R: 4.363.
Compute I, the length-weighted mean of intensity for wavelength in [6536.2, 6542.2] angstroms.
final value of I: 4.67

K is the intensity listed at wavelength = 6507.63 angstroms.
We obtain 4.492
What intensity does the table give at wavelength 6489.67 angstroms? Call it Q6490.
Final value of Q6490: 4.456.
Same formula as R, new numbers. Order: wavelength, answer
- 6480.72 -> 4.266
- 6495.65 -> 4.557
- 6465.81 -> 4.686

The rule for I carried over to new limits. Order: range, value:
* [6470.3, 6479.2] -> 4.66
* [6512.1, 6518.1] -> 4.44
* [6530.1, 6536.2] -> 4.6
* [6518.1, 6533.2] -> 4.8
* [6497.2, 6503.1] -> 4.83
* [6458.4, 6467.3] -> 4.7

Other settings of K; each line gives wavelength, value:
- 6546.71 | 4.291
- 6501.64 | 4.962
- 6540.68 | 4.615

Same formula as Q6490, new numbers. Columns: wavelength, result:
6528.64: 4.742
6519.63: 5.338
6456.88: 4.851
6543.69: 4.794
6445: 4.83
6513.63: 4.446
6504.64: 4.718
